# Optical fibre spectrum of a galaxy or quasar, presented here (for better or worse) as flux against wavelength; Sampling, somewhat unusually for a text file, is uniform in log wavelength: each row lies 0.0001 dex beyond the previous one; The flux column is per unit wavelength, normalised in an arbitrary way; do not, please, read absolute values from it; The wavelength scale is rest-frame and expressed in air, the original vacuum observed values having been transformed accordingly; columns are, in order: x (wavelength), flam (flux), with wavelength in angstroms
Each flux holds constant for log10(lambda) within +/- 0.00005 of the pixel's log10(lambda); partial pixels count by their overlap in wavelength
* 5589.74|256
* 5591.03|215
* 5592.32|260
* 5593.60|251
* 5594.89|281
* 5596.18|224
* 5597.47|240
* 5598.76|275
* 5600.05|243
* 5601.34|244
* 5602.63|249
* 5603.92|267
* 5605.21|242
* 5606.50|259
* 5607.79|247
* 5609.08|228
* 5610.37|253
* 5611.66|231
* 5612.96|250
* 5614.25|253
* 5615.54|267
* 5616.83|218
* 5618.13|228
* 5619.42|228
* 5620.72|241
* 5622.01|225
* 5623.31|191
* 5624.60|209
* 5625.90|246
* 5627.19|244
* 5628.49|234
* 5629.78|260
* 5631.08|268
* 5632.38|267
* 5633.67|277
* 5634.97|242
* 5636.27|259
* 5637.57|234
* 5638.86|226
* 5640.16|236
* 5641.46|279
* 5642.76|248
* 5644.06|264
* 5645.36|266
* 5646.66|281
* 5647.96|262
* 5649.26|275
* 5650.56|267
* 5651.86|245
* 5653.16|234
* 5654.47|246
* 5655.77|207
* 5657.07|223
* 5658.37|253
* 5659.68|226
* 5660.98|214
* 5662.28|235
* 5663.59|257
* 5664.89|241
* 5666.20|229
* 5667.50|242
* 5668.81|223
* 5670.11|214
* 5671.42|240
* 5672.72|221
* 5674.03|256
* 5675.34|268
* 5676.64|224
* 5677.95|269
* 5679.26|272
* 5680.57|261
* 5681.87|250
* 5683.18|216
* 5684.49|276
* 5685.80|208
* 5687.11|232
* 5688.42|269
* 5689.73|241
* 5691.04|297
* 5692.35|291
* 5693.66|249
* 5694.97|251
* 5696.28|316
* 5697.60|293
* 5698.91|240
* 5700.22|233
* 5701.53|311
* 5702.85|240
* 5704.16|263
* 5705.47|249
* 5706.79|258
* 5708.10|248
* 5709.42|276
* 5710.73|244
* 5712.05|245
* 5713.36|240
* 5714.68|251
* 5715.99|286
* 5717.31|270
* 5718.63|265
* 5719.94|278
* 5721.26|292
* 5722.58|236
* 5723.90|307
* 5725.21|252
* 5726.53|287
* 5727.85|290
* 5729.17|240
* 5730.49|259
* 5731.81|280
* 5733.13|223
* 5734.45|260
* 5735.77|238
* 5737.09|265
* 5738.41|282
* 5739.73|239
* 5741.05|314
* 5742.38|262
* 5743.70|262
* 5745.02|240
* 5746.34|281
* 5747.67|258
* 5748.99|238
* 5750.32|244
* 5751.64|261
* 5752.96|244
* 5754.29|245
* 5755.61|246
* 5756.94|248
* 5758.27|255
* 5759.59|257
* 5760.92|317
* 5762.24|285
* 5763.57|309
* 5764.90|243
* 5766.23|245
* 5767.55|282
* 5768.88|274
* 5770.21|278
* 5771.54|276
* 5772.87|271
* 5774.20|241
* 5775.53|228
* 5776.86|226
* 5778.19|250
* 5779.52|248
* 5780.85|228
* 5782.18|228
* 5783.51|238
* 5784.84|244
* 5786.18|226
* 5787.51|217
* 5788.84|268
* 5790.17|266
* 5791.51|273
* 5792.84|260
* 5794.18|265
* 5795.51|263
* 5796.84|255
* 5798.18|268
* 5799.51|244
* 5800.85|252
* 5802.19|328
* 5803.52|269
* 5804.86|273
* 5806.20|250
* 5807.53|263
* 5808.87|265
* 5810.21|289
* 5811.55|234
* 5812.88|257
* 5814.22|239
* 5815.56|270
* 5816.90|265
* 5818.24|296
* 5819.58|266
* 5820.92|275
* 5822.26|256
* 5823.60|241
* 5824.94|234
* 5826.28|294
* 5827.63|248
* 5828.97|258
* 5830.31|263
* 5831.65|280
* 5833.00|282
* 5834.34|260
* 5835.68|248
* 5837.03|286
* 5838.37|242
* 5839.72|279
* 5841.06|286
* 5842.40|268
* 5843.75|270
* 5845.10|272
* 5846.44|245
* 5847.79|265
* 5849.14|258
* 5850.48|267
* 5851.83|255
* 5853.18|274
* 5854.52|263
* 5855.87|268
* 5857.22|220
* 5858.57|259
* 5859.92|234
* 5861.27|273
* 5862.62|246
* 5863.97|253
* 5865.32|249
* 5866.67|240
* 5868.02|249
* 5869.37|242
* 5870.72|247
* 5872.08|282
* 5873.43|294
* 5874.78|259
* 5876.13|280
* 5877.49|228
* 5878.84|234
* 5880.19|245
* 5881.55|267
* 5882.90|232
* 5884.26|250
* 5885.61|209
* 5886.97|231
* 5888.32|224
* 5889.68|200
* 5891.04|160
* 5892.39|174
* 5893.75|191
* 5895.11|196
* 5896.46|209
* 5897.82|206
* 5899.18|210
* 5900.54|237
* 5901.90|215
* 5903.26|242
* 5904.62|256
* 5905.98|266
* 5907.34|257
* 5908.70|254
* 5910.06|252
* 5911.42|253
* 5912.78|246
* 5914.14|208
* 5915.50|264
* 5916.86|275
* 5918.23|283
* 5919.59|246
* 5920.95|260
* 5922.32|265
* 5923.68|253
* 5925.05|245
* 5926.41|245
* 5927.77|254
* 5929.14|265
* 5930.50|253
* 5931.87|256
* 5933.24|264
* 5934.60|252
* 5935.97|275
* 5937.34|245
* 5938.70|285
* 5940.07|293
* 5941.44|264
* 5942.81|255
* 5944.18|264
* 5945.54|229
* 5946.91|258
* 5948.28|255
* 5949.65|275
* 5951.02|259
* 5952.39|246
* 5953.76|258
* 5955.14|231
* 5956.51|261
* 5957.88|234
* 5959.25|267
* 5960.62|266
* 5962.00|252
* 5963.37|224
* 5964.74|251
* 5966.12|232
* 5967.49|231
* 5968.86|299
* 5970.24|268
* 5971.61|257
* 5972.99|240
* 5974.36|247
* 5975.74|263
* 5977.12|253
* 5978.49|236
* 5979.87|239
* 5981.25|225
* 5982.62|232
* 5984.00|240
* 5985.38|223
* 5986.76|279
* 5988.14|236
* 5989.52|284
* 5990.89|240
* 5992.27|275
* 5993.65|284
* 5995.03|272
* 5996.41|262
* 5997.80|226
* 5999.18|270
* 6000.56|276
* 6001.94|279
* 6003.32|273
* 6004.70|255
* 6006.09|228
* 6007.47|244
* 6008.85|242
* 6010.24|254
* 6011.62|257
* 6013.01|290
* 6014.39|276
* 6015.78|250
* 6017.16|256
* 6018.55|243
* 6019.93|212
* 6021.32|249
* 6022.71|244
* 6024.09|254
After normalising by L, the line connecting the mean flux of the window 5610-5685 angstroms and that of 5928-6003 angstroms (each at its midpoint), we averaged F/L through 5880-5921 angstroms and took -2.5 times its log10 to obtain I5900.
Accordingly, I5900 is 0.09 mag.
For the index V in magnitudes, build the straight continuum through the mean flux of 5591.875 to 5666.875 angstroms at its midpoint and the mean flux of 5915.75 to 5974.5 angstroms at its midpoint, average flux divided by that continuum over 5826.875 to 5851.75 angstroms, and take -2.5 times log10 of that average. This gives -0.05 mag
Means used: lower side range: 246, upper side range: 257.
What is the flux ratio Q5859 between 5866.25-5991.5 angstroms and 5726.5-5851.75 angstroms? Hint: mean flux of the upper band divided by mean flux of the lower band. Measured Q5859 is 0.9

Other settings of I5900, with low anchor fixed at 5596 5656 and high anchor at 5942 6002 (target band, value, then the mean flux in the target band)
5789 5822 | -0.07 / 266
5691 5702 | -0.11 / 274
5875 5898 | 0.14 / 221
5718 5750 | -0.07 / 264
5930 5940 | -0.05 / 263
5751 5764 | -0.07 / 266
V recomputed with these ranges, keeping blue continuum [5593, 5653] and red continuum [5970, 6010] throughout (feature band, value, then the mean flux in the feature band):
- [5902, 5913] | 0.00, 252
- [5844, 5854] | -0.05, 263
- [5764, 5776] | -0.05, 261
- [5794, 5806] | -0.07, 268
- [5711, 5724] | -0.06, 264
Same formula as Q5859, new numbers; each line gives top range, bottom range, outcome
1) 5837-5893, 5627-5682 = 1.01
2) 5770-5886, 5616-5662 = 1.06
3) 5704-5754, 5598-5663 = 1.06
